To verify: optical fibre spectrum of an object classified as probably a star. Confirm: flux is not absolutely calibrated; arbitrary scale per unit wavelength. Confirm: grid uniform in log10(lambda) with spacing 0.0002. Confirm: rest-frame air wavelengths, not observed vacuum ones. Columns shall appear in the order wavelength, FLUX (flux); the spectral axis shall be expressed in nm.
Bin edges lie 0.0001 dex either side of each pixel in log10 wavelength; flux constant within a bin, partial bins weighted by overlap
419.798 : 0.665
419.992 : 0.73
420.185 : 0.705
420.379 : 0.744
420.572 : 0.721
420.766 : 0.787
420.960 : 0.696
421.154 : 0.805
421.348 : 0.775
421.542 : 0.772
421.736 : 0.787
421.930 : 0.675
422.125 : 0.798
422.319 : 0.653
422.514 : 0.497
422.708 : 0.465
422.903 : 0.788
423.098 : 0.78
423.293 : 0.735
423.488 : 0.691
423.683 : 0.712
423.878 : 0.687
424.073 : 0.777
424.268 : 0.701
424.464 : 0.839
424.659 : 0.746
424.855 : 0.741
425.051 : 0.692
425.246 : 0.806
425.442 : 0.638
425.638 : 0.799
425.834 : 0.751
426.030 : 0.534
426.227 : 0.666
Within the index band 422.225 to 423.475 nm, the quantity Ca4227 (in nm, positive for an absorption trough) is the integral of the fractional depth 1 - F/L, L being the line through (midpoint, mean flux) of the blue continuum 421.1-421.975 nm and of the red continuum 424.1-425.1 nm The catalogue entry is 0.17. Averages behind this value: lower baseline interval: 0.766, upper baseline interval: 0.748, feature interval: 0.655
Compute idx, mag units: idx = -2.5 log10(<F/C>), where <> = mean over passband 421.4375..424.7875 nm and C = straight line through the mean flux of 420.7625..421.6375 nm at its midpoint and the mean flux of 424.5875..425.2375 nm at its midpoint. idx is 0.06 mag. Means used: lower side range 0.765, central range 0.712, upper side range 0.737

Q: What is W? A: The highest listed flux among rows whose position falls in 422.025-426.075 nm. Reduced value 0.839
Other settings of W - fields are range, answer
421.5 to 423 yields 0.798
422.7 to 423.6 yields 0.788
